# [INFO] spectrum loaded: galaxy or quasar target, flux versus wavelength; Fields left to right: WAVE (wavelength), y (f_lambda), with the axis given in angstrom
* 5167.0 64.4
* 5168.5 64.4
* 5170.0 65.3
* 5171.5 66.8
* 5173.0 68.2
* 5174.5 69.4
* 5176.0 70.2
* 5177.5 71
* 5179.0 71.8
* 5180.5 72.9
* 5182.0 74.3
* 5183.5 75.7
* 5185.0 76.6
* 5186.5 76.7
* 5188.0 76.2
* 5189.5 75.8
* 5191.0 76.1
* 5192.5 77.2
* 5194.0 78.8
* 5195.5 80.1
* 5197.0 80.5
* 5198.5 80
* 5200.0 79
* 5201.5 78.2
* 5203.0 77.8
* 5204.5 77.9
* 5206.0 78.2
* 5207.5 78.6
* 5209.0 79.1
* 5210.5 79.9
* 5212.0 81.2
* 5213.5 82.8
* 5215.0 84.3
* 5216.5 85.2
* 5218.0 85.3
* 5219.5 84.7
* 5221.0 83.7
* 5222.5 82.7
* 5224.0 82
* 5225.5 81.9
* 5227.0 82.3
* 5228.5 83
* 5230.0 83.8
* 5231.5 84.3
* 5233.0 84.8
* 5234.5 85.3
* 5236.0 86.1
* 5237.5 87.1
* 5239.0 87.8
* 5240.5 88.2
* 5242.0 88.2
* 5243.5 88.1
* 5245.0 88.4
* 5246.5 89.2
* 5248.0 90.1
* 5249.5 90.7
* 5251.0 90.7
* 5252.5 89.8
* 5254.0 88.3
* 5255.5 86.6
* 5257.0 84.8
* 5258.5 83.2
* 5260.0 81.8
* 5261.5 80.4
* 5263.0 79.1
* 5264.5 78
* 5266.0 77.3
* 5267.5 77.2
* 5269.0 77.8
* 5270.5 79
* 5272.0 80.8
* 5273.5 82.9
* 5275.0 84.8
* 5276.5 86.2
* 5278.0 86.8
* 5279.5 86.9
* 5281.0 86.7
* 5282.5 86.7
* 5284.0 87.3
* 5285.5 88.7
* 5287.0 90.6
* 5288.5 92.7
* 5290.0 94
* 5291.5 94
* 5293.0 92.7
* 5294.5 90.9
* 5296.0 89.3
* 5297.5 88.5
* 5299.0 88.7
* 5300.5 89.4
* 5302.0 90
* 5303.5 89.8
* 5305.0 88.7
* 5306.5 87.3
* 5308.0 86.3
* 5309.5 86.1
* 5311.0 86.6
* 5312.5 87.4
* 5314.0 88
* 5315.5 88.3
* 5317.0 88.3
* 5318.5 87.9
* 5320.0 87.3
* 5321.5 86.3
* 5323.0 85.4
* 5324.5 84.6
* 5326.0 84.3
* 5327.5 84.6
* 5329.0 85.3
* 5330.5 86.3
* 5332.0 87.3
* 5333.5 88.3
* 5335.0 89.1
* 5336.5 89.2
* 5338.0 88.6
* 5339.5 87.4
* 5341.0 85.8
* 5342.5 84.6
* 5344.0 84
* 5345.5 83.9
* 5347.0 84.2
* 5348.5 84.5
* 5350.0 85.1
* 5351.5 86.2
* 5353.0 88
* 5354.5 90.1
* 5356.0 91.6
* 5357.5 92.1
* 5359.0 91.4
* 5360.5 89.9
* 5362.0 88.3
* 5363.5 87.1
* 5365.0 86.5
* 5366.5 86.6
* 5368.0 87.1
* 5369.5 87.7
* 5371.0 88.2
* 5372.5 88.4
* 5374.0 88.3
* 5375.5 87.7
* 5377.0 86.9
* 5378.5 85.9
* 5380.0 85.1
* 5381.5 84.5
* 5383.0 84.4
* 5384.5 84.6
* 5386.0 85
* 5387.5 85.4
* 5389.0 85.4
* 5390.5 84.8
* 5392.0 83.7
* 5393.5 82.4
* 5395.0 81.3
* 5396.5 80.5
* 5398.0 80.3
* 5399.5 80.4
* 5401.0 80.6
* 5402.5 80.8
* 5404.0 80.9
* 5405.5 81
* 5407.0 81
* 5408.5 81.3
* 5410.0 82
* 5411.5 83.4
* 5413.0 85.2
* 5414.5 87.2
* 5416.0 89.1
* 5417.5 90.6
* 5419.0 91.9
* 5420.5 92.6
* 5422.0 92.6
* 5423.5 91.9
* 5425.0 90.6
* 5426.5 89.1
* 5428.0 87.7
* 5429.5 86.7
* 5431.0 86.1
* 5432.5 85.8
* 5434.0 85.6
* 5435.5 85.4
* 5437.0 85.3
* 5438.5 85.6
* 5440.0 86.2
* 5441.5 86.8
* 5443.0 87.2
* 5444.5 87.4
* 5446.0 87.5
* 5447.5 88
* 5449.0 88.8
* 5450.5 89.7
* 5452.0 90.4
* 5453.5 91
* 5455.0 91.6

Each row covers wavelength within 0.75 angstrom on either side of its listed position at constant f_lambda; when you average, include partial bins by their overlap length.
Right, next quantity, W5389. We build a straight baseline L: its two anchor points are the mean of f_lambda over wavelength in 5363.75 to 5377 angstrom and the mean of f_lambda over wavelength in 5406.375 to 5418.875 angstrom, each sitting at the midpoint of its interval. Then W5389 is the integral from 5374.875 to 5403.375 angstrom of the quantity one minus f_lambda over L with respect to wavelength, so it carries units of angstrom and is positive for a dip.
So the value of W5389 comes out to 1.0 angstrom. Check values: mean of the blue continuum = 87.5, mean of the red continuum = 85.4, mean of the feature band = 83.6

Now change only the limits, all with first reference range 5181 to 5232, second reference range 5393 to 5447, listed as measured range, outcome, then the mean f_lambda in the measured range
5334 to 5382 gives -1.9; 87.3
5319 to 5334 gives -0.5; 86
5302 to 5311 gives -0.6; 87.8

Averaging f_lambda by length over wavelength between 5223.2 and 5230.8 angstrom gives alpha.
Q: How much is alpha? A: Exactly 82.6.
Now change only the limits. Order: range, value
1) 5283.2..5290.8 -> 90.7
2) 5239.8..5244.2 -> 88.2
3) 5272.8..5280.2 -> 85.5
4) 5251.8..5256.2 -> 88.2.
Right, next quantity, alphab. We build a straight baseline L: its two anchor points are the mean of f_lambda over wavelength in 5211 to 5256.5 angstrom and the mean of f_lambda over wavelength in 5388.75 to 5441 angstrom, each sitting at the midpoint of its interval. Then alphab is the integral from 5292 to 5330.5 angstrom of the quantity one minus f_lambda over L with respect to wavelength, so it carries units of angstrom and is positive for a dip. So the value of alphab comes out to -0.9 angstrom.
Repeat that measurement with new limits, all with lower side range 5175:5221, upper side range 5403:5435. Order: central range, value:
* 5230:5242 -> -0.98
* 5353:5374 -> -1.05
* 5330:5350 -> -0.64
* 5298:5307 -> -0.74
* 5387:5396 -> 0.21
